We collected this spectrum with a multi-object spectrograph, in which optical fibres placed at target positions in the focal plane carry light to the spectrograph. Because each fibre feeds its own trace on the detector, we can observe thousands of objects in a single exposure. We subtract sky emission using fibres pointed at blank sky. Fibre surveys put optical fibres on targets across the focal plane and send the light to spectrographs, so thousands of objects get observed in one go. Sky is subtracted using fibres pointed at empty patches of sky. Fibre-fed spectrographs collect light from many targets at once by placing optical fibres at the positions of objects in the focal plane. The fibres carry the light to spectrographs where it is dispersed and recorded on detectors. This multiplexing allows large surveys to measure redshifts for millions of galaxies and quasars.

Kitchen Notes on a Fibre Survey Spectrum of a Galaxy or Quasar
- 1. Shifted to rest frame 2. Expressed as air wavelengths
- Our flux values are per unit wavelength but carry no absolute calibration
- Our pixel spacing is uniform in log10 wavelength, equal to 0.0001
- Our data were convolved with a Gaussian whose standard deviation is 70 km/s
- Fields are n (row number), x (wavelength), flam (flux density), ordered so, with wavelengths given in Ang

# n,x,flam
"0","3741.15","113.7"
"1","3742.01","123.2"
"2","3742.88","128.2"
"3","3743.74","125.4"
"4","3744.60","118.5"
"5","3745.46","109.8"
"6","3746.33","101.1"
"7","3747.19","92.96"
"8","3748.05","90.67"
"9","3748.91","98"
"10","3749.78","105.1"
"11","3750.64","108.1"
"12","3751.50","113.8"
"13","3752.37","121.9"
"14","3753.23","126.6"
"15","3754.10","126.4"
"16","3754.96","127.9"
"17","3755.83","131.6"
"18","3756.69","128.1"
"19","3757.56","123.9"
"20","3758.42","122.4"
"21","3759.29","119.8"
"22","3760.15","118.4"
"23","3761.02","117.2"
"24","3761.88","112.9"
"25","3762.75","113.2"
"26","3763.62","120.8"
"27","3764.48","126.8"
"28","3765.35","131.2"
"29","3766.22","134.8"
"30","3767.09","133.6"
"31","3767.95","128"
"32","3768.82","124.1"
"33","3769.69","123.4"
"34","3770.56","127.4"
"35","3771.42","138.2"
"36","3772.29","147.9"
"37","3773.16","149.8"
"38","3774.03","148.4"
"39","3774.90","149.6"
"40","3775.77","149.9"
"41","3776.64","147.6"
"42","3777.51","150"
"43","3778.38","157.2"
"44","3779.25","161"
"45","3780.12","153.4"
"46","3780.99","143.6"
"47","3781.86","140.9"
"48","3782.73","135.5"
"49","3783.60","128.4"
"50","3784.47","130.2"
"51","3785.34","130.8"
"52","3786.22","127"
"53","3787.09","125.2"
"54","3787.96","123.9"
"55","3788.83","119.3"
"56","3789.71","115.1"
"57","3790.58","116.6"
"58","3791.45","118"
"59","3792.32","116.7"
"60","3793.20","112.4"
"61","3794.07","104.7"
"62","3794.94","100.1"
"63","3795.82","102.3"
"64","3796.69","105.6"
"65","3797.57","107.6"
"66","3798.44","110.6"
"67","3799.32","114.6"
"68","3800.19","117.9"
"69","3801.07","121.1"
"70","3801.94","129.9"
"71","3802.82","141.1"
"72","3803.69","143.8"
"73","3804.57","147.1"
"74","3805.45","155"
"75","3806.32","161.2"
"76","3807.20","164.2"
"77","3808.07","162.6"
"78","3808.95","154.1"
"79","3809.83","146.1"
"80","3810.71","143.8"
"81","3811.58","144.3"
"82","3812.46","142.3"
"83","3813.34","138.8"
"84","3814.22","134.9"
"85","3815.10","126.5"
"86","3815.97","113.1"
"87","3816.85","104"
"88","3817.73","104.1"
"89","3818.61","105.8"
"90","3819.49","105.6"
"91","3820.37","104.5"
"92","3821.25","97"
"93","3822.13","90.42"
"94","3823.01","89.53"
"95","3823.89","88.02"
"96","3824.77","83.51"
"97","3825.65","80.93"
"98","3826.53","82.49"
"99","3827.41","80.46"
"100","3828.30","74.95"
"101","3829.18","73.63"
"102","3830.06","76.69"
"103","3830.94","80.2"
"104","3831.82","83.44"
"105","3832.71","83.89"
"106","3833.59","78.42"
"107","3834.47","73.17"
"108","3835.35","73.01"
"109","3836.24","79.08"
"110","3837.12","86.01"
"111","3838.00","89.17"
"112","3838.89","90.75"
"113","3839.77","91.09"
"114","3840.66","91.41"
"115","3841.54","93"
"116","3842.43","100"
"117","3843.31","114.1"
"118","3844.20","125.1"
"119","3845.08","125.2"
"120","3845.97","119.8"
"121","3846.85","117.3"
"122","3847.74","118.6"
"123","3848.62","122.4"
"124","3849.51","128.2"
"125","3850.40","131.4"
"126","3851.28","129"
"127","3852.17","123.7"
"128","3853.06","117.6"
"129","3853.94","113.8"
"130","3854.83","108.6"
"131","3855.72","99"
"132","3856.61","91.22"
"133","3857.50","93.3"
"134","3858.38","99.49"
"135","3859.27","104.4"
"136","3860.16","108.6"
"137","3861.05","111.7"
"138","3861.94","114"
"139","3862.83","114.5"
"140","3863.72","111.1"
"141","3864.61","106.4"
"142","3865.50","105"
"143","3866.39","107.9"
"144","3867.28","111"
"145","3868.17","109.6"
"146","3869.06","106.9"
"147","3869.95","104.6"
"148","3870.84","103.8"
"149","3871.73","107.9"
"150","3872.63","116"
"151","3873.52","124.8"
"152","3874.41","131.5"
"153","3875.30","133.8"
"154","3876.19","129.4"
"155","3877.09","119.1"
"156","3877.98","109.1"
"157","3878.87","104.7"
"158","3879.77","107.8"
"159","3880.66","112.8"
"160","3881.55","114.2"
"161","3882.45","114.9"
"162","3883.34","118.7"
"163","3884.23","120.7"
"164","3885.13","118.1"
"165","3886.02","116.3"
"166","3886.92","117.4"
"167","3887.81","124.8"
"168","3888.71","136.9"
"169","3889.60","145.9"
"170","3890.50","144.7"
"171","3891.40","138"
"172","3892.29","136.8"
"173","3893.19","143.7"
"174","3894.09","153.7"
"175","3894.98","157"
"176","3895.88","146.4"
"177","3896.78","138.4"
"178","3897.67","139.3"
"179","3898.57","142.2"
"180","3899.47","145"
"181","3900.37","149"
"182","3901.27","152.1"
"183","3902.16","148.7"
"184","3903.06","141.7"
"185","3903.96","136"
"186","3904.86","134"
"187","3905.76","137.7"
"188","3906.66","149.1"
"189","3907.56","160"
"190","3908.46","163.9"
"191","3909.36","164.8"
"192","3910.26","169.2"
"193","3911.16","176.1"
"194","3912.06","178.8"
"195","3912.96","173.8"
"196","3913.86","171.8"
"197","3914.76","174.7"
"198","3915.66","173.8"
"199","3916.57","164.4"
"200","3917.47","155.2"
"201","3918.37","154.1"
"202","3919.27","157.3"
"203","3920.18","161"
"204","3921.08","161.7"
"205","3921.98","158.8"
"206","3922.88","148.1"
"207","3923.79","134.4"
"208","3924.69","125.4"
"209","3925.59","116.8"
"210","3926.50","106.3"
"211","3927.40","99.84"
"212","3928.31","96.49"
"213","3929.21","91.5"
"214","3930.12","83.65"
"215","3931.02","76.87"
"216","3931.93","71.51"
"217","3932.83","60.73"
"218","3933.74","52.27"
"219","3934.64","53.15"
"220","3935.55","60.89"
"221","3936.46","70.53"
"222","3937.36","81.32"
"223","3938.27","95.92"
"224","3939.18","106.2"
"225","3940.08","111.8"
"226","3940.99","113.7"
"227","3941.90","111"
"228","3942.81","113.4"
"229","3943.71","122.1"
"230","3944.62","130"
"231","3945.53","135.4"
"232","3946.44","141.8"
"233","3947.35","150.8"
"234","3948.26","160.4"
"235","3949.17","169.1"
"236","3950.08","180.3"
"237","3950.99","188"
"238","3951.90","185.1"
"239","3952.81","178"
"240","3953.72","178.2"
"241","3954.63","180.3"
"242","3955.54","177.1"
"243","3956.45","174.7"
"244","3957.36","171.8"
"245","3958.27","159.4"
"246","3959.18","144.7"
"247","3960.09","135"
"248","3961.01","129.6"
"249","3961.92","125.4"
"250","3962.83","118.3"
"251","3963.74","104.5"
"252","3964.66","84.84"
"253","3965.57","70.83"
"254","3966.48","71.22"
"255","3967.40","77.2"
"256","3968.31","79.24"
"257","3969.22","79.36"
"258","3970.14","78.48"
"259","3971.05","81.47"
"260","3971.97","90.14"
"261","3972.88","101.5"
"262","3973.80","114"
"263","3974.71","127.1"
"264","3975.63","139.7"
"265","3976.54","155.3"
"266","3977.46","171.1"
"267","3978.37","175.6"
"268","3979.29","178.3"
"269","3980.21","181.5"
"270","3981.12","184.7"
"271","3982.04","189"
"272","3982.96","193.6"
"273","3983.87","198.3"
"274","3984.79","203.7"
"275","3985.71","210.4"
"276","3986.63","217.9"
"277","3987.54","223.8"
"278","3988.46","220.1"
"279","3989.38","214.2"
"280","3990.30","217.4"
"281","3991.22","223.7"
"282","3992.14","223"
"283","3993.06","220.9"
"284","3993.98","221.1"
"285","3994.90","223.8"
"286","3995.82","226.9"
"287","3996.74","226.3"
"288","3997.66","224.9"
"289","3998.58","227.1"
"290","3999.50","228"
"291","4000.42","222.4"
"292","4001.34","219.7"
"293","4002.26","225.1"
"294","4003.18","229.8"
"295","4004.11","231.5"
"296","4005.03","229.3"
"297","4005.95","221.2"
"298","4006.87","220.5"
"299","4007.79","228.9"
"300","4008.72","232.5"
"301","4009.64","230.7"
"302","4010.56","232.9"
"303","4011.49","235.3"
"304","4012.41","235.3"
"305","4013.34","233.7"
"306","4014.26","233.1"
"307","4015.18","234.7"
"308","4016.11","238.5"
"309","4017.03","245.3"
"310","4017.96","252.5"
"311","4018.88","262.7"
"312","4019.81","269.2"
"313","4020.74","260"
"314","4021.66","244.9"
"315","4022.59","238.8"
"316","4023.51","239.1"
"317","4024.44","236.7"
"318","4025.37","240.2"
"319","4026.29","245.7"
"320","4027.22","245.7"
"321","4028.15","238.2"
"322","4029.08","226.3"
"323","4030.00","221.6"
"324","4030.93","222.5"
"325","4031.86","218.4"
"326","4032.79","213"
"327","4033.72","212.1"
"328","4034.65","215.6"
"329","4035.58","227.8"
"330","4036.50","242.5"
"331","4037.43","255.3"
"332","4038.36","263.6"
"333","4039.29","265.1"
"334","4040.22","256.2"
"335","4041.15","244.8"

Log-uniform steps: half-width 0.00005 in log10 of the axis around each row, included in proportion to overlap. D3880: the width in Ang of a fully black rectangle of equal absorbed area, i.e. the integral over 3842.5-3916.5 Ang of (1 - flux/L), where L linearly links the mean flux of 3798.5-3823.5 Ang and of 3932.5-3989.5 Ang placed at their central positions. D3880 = 2.1 Ang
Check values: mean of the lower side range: 128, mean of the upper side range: 138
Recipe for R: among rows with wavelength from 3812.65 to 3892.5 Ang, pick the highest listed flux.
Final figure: 145.9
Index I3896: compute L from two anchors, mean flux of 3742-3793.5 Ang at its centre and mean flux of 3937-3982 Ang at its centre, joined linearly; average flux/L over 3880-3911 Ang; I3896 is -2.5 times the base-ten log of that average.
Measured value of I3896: -0.06 mag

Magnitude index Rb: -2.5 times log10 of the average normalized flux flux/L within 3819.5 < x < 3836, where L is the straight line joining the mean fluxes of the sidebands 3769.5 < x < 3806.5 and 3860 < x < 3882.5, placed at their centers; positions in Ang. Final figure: 0.42 mag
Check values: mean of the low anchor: 131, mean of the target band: 83.5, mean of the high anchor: 113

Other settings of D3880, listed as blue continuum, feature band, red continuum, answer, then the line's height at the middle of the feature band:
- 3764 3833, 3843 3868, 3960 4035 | 5.29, 144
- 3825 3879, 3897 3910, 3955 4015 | -1.38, 133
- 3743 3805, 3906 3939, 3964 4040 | 9.04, 177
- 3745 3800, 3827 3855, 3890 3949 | 6.19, 128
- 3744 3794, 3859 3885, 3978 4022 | 8.63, 170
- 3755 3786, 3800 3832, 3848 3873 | 1.72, 122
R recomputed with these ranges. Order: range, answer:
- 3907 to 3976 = 188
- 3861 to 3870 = 114.5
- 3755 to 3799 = 161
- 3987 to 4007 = 231.5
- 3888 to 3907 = 157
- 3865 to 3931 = 178.8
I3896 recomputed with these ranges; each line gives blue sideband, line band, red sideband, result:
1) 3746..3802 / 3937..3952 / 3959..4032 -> 0.314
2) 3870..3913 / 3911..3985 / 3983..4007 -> 0.336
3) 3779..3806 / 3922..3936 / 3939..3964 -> 0.463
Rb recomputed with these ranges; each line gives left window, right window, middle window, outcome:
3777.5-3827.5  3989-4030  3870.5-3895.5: 0.308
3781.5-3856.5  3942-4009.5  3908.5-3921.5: -0.126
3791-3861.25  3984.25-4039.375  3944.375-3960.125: 0.170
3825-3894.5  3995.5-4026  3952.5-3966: 0.324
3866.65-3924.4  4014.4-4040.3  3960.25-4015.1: 0.168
